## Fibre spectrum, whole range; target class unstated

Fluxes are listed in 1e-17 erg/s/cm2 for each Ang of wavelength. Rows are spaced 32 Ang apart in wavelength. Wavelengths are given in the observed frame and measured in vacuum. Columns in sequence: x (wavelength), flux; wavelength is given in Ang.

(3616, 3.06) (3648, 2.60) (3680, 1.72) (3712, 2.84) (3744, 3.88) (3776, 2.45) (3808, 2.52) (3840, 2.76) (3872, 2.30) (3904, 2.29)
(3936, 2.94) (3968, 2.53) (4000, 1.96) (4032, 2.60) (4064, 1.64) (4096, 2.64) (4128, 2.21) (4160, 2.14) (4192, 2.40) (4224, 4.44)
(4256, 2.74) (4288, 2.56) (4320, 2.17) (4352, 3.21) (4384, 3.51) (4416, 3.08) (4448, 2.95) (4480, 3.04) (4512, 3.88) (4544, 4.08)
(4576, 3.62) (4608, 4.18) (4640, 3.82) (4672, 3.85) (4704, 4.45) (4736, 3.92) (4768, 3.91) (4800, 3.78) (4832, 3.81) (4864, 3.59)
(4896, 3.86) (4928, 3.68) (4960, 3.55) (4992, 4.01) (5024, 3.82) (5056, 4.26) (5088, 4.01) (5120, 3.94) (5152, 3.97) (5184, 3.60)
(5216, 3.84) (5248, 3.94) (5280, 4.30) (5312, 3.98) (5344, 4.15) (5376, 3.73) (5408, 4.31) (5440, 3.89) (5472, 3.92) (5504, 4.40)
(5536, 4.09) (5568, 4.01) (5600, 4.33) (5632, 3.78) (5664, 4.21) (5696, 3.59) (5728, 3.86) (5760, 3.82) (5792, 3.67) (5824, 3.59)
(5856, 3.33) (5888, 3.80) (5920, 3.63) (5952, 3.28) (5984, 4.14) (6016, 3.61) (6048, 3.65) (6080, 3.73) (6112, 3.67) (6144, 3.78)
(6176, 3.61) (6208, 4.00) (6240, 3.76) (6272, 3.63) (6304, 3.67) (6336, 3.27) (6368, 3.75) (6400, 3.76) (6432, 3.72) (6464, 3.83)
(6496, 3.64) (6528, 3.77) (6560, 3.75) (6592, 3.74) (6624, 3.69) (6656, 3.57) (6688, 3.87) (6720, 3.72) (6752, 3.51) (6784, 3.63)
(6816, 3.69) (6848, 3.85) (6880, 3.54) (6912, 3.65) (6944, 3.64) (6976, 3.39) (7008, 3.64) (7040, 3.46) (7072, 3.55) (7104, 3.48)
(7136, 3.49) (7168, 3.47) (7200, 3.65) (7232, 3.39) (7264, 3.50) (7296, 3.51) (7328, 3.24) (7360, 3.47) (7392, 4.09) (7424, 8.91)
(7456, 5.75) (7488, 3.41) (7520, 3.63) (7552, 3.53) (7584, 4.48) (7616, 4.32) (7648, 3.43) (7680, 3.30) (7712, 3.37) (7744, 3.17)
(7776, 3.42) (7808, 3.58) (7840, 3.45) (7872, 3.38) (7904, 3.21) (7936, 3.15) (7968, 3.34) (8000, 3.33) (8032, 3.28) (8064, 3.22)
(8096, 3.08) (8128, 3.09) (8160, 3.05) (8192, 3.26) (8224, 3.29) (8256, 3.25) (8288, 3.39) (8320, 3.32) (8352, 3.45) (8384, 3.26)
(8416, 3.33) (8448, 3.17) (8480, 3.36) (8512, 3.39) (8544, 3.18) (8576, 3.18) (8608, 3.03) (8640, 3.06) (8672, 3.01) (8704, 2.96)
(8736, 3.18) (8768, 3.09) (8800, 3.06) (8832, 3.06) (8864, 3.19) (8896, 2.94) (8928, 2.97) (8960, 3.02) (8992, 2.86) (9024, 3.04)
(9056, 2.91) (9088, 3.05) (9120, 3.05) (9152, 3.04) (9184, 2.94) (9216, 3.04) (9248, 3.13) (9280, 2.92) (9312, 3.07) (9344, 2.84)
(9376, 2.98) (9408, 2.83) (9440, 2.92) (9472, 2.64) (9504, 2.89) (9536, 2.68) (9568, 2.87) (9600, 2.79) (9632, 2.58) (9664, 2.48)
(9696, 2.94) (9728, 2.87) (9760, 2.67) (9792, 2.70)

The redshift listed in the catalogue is 0.13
